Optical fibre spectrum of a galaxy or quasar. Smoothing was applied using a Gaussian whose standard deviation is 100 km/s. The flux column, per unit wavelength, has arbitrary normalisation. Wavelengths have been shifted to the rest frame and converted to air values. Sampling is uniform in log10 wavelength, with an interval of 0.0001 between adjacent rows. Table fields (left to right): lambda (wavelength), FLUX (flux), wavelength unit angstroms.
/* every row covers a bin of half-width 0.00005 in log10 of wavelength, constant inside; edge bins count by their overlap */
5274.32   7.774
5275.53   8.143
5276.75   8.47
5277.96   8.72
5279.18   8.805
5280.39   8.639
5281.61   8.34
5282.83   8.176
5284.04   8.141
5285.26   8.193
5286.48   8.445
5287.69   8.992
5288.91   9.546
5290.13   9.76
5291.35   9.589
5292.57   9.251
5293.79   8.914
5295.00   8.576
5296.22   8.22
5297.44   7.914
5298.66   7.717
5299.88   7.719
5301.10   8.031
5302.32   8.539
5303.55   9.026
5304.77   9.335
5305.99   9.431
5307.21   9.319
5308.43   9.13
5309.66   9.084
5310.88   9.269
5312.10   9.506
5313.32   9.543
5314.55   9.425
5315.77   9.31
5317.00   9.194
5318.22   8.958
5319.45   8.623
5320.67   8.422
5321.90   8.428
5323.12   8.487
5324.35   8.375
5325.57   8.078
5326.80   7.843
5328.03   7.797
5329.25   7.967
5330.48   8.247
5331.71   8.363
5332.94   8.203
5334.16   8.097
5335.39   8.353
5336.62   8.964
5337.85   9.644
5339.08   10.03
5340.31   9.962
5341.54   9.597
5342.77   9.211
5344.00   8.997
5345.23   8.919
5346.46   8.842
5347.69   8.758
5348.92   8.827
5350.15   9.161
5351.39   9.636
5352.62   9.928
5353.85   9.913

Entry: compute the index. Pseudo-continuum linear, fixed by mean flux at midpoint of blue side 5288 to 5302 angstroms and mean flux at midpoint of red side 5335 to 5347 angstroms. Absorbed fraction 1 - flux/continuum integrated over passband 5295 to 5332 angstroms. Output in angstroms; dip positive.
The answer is 1.08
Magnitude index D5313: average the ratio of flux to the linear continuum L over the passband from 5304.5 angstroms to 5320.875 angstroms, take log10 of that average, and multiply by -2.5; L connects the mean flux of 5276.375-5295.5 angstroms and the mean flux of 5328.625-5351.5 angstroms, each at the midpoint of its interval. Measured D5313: -0.04 mag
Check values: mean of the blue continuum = 8.79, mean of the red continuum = 8.92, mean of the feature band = 9.2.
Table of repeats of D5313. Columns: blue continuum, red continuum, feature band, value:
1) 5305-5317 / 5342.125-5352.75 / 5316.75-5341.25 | 0.07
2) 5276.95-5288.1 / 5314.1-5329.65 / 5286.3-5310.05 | -0.04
